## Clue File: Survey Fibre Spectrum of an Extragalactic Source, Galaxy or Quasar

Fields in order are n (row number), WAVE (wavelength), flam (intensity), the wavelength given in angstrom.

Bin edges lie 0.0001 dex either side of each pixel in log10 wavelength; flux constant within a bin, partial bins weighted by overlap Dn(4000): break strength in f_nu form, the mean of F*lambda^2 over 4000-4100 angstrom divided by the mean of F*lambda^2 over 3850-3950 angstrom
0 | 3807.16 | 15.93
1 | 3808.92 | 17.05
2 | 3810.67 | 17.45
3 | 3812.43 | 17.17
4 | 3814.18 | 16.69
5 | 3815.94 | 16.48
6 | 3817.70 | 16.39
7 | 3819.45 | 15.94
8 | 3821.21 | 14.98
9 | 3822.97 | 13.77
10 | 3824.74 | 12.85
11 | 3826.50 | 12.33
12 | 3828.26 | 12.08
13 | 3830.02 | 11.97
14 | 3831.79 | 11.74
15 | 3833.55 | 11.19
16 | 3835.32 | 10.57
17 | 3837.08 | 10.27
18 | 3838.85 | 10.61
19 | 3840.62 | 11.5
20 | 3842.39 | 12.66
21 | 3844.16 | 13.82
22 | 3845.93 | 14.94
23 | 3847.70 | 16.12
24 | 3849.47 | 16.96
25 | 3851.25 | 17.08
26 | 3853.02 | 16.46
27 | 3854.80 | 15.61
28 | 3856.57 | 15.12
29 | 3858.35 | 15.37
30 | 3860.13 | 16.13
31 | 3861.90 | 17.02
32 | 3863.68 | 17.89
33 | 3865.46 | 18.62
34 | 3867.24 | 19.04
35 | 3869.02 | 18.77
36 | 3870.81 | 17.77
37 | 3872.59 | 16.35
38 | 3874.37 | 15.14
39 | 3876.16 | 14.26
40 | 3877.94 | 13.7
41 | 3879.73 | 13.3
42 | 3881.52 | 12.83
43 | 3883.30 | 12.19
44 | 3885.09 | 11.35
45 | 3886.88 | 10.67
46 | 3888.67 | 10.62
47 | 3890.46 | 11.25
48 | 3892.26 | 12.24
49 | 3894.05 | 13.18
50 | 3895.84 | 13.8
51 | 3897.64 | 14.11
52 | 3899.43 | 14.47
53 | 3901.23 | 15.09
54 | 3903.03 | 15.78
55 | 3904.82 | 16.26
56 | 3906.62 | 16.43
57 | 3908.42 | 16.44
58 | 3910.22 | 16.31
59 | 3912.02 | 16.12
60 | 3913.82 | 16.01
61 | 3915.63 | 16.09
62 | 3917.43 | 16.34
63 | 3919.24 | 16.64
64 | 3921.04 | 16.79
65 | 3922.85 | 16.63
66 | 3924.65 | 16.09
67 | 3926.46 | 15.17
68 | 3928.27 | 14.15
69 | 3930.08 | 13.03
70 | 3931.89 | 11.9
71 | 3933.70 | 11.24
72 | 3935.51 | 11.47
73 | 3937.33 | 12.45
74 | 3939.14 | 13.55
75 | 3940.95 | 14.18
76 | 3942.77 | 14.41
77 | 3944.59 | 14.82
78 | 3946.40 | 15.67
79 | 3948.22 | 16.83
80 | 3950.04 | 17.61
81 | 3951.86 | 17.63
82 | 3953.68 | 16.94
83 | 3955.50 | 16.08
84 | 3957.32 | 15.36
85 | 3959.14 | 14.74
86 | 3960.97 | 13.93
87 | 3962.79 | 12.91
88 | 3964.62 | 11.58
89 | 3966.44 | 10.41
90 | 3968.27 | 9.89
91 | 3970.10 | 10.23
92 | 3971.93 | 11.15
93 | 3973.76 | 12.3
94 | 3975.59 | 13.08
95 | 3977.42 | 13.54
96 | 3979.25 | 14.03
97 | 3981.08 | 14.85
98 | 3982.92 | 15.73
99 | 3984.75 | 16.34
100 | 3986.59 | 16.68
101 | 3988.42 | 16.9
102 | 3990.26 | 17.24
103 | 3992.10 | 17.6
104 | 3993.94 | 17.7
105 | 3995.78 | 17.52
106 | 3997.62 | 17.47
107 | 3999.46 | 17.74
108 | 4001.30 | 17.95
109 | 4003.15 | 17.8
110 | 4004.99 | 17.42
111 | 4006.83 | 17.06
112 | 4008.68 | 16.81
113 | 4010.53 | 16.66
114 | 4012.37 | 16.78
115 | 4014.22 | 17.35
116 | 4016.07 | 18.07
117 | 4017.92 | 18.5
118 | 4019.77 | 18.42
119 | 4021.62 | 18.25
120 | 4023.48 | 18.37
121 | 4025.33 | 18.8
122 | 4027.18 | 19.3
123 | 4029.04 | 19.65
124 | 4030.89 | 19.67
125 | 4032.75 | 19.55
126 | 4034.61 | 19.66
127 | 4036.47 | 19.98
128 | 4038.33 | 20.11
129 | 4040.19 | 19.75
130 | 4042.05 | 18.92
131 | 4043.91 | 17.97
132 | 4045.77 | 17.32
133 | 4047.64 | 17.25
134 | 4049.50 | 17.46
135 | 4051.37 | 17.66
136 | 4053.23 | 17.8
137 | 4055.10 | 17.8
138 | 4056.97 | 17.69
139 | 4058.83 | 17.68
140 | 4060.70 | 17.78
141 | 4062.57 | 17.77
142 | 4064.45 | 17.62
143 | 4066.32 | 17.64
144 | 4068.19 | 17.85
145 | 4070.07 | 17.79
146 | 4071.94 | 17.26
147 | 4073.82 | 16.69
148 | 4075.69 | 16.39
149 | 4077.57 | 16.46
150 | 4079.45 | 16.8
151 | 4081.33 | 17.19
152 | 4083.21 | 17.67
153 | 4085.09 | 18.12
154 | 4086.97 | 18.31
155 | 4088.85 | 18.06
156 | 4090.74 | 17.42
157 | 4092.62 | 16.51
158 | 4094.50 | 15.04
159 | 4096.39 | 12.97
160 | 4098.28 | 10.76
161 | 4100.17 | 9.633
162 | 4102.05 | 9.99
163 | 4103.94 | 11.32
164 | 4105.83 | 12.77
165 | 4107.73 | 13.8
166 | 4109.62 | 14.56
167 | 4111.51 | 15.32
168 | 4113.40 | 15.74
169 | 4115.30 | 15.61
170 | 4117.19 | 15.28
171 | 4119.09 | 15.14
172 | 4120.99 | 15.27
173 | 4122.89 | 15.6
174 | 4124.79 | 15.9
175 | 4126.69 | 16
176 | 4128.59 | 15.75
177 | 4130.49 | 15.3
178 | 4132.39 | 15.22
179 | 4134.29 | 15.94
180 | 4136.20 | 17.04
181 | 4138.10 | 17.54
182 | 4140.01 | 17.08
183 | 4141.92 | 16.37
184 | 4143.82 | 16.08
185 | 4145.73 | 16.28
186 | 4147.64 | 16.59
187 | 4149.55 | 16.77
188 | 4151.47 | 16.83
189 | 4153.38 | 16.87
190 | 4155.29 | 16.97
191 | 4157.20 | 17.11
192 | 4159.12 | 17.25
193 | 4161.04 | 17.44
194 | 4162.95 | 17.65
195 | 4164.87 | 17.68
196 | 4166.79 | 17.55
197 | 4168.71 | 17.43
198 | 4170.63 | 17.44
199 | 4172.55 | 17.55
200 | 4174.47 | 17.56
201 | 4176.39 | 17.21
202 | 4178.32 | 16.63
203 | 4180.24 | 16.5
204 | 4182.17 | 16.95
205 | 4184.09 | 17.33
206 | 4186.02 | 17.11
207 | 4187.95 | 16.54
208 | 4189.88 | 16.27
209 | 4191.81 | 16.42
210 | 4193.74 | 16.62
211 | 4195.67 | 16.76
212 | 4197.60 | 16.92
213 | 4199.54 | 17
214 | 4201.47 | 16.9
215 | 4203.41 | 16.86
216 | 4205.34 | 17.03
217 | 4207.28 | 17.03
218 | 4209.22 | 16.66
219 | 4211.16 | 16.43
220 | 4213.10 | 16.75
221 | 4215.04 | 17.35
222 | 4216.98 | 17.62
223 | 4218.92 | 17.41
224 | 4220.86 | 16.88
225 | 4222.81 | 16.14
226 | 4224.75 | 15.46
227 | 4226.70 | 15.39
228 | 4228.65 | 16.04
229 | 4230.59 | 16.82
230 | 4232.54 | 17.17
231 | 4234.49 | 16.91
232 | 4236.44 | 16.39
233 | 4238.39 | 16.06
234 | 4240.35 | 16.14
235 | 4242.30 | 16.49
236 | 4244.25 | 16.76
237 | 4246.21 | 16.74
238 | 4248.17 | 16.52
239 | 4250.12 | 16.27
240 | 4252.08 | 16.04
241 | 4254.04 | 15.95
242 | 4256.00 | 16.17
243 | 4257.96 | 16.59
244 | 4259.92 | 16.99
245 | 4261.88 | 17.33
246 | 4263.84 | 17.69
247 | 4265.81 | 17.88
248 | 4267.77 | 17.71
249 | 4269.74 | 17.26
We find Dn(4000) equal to 1.27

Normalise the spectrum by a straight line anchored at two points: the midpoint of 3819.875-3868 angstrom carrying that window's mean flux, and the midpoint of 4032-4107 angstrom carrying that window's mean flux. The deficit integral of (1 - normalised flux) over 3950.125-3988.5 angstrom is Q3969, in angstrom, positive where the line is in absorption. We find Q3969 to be 4.1 angstrom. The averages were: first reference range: 14.3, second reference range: 16.8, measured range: 14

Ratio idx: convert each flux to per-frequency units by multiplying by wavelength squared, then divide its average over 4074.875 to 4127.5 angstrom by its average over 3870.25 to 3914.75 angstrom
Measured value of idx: 1.2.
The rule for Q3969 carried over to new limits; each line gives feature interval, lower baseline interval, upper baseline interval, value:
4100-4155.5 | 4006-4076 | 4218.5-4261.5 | 6.4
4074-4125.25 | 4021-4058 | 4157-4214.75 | 8.2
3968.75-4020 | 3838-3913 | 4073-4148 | -3.1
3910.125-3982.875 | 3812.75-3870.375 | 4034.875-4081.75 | 8.6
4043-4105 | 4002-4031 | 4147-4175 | 4.6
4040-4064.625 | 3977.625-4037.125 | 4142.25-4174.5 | -0.5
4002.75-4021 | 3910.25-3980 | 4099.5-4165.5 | -3.4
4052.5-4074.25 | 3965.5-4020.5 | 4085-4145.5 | -3.1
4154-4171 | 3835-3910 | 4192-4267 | -1.1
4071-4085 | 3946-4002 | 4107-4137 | -1.5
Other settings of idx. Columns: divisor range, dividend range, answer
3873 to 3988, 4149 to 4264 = 1.35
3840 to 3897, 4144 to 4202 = 1.34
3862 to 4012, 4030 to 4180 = 1.20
